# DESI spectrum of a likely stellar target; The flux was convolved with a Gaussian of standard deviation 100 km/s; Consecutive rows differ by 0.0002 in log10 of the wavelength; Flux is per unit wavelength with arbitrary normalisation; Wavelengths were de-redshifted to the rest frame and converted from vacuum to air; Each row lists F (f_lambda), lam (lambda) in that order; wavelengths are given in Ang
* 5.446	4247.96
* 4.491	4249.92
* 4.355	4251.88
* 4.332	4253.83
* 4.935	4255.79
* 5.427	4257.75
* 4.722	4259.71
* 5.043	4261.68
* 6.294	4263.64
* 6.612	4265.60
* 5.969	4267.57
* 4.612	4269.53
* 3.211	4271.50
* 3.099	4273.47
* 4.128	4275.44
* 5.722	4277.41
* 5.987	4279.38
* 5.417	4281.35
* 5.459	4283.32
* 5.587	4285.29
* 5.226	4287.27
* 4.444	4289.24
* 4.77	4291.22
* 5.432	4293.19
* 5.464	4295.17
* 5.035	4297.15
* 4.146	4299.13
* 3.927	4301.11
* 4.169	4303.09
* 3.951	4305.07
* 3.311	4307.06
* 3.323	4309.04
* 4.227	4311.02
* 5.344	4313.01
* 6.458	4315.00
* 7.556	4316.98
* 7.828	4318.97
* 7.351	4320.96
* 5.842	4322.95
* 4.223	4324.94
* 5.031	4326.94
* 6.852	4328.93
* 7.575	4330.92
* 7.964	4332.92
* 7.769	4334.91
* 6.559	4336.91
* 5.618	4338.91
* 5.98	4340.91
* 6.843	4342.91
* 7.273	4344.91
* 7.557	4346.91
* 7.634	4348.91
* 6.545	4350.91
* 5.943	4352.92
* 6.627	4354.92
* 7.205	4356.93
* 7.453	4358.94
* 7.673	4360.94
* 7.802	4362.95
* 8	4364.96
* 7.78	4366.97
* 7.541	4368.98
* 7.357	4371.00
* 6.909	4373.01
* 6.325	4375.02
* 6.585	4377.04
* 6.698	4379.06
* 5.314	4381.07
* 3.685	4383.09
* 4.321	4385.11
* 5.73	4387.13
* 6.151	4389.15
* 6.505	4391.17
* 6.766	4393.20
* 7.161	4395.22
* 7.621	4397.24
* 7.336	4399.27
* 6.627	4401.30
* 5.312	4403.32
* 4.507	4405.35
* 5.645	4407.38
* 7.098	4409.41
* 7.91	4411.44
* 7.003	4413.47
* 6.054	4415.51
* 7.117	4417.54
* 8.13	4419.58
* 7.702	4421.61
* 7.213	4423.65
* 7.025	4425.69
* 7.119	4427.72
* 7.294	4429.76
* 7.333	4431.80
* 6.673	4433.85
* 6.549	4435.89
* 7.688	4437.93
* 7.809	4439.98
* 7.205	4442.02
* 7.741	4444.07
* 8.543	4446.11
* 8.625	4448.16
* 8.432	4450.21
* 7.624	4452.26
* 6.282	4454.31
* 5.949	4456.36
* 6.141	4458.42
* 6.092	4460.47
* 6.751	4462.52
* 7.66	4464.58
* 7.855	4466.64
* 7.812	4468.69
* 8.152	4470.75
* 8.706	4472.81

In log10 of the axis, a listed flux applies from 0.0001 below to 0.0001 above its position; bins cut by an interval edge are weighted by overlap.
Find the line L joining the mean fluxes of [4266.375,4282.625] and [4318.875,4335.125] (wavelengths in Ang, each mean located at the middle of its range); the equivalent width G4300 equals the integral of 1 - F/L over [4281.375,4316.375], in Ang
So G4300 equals 5.2 Ang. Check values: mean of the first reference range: 4.8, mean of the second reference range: 6.6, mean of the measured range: 4.77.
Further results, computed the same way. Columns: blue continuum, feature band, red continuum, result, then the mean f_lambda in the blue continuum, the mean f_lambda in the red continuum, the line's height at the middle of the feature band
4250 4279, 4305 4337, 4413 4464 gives -1.8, 4.9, 7.21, 5.65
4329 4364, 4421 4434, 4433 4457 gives 0.3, 7.06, 7.46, 7.39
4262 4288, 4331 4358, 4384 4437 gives -4.4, 5.17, 6.69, 5.95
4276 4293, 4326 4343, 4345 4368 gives 0.0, 5.3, 7.29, 6.69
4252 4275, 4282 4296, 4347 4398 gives 0.3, 4.89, 6.7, 5.32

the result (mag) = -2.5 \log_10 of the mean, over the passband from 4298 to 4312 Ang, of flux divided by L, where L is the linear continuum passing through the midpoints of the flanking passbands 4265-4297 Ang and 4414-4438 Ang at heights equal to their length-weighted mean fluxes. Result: 0.36 mag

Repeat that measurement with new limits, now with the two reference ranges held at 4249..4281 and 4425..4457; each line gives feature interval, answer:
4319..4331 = -0.07 mag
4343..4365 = -0.17 mag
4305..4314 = 0.35 mag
